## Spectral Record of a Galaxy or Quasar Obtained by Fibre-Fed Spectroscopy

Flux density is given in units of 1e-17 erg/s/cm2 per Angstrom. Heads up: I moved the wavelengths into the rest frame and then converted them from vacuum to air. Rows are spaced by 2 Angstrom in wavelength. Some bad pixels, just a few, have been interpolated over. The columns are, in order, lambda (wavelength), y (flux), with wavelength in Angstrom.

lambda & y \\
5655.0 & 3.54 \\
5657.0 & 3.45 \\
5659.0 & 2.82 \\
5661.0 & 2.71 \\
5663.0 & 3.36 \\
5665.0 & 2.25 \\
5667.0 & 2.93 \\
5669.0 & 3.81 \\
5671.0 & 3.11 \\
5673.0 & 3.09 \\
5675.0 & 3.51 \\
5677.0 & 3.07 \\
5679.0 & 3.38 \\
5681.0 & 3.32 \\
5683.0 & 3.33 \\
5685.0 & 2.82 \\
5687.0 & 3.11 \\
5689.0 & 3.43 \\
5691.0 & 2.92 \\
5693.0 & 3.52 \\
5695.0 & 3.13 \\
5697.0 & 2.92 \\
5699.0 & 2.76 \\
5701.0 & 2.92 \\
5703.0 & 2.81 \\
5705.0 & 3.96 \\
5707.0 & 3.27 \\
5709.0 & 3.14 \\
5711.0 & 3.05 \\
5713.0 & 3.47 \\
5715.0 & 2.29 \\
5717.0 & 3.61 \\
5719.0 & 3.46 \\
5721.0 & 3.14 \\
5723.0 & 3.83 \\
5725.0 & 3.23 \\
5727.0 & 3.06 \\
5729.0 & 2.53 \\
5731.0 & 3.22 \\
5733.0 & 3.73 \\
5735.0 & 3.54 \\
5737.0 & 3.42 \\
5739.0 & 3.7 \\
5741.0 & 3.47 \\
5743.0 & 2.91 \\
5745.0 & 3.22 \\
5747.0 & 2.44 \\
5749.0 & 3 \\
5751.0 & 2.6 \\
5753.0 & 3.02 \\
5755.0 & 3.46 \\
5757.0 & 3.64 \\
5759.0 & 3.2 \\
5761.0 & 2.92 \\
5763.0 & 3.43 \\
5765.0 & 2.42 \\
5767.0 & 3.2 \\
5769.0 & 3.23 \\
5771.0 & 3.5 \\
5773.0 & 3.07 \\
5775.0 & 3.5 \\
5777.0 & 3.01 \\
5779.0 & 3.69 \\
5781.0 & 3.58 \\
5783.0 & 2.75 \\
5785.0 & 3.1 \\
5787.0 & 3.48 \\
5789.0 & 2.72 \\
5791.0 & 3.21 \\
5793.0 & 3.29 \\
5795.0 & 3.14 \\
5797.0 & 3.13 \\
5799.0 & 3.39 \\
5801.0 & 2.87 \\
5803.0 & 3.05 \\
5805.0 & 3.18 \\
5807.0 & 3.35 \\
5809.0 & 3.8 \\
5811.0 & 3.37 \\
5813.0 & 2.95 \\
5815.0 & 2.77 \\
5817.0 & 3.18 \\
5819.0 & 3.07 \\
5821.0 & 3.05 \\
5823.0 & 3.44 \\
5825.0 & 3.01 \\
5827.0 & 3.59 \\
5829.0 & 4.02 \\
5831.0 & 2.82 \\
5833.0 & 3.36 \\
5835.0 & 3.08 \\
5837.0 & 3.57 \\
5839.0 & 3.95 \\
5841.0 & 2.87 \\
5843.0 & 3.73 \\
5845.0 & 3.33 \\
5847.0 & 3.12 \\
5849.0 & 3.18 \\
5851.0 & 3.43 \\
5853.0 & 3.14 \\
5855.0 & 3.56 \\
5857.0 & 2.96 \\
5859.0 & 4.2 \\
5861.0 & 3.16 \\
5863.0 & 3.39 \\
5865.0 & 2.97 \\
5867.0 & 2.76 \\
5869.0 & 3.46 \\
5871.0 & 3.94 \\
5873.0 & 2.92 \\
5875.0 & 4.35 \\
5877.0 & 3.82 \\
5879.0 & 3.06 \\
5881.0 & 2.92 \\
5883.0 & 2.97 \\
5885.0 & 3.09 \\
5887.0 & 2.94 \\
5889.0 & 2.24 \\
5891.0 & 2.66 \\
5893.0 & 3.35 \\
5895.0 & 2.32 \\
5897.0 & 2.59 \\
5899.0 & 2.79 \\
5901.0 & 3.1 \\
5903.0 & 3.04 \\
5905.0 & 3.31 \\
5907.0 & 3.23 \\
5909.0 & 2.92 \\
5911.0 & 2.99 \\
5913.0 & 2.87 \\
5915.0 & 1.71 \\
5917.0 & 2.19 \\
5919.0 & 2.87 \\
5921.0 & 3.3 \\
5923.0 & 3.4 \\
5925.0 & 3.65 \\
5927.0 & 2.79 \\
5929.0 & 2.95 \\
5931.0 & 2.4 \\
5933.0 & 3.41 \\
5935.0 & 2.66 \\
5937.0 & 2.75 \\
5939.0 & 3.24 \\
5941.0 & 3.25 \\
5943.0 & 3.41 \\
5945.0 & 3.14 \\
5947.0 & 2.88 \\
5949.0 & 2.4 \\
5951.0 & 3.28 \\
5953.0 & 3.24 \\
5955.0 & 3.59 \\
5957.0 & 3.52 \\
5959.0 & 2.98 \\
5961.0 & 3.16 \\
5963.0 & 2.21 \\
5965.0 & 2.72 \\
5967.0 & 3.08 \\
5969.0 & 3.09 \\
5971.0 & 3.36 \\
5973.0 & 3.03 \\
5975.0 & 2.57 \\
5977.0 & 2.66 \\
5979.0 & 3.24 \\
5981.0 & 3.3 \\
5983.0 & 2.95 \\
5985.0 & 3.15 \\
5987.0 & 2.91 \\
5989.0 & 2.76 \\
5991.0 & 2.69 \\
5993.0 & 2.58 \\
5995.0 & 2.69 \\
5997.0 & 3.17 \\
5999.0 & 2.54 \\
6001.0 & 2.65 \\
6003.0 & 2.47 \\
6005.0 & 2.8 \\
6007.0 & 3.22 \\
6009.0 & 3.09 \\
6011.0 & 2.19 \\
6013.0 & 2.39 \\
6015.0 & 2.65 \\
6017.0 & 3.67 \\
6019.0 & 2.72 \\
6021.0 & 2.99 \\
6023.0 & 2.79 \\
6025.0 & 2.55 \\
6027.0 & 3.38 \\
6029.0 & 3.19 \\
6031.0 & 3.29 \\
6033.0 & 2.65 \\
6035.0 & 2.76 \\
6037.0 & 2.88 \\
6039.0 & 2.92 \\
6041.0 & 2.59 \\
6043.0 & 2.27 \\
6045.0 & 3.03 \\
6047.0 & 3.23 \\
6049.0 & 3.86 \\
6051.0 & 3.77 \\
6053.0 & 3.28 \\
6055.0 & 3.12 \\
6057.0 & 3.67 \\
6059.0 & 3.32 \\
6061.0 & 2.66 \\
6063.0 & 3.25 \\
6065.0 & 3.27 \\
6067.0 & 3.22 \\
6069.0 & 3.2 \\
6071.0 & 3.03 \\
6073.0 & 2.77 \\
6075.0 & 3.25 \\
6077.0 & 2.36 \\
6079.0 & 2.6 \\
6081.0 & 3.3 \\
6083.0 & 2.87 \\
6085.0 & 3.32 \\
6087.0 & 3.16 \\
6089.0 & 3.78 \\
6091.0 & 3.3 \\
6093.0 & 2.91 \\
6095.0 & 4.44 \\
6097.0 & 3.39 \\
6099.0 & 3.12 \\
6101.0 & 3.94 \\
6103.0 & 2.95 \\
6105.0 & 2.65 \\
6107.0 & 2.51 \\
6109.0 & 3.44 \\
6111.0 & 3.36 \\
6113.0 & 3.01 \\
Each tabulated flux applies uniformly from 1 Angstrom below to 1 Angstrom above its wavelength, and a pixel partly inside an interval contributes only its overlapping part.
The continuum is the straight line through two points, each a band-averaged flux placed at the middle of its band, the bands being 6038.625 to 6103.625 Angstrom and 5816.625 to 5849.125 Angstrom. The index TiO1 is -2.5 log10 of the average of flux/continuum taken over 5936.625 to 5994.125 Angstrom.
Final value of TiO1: 0.084 mag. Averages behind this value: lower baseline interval 3.32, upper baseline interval 3.19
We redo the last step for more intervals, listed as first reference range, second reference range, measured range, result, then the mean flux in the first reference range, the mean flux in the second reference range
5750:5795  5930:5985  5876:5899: 0.066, 3.18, 3.02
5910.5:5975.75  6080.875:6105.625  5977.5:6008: 0.080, 2.97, 3.33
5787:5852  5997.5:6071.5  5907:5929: 0.088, 3.25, 2.99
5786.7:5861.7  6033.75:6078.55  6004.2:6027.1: 0.093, 3.28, 3.07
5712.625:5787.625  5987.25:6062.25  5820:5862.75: -0.082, 3.21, 2.93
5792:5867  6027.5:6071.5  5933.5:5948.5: 0.055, 3.28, 3.12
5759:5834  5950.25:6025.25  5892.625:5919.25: 0.093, 3.21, 2.91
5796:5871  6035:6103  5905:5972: 0.084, 3.29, 3.17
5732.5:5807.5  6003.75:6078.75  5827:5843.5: -0.092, 3.19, 3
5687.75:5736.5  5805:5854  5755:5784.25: 0.007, 3.21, 3.3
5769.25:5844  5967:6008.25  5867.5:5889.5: -0.048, 3.26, 2.9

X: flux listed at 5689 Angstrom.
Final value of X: 3.43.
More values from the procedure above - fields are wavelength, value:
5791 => 3.21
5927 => 2.79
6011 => 2.19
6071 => 3.03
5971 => 3.36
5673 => 3.09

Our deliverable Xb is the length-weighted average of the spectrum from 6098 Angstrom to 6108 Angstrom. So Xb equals 3.03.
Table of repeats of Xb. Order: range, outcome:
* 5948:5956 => 3.13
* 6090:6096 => 3.55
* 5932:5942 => 3.06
